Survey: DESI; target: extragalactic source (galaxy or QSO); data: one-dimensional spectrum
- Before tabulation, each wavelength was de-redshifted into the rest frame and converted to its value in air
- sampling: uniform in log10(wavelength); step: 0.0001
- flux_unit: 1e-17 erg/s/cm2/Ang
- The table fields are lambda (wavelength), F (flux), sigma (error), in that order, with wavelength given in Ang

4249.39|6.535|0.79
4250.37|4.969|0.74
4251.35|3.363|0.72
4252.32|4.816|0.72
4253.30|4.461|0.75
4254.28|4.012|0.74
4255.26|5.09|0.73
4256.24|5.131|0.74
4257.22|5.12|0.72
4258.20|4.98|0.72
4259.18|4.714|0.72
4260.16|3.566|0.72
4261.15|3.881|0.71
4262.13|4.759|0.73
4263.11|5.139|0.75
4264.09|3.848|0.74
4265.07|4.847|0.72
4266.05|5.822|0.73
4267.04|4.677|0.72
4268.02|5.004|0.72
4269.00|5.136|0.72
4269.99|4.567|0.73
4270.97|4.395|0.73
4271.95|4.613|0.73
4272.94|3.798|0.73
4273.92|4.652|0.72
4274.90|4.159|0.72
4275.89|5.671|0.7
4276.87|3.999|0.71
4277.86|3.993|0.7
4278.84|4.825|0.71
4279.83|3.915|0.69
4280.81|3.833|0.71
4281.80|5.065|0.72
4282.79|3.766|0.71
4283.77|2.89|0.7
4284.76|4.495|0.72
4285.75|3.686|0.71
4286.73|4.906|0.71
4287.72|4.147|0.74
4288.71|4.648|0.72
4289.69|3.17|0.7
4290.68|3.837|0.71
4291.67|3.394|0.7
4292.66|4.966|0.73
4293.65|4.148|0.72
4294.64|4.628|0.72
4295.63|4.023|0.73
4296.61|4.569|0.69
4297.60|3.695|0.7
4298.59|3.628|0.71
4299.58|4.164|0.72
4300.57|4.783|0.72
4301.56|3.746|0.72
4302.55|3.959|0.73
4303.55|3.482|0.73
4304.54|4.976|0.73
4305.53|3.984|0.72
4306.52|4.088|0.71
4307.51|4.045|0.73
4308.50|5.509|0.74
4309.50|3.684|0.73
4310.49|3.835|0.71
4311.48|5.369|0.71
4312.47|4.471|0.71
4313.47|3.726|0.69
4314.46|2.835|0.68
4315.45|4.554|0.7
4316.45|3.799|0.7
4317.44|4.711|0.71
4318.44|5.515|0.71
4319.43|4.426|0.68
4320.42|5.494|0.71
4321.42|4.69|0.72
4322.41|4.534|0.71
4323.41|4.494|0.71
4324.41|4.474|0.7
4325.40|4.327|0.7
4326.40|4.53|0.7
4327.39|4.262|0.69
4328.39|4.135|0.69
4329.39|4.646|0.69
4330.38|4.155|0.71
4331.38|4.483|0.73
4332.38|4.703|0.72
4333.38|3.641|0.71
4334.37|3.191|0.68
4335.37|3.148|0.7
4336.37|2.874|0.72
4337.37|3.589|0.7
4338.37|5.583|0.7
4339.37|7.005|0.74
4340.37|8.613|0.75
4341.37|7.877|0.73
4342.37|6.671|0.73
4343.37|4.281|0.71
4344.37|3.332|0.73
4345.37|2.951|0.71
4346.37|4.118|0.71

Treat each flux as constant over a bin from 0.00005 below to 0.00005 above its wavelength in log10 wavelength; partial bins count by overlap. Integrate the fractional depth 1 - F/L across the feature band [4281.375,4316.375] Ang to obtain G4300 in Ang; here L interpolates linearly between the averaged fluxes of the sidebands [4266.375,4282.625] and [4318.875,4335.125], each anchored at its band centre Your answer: 2.5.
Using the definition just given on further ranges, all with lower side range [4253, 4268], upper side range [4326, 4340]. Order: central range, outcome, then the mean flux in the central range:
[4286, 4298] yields 0.94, 4.17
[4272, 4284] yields 0.88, 4.26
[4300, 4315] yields 0.95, 4.17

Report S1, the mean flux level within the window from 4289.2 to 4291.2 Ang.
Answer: 3.5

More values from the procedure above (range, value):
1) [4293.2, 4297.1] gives 4.35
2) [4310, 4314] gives 4.34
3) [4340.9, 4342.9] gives 7.22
